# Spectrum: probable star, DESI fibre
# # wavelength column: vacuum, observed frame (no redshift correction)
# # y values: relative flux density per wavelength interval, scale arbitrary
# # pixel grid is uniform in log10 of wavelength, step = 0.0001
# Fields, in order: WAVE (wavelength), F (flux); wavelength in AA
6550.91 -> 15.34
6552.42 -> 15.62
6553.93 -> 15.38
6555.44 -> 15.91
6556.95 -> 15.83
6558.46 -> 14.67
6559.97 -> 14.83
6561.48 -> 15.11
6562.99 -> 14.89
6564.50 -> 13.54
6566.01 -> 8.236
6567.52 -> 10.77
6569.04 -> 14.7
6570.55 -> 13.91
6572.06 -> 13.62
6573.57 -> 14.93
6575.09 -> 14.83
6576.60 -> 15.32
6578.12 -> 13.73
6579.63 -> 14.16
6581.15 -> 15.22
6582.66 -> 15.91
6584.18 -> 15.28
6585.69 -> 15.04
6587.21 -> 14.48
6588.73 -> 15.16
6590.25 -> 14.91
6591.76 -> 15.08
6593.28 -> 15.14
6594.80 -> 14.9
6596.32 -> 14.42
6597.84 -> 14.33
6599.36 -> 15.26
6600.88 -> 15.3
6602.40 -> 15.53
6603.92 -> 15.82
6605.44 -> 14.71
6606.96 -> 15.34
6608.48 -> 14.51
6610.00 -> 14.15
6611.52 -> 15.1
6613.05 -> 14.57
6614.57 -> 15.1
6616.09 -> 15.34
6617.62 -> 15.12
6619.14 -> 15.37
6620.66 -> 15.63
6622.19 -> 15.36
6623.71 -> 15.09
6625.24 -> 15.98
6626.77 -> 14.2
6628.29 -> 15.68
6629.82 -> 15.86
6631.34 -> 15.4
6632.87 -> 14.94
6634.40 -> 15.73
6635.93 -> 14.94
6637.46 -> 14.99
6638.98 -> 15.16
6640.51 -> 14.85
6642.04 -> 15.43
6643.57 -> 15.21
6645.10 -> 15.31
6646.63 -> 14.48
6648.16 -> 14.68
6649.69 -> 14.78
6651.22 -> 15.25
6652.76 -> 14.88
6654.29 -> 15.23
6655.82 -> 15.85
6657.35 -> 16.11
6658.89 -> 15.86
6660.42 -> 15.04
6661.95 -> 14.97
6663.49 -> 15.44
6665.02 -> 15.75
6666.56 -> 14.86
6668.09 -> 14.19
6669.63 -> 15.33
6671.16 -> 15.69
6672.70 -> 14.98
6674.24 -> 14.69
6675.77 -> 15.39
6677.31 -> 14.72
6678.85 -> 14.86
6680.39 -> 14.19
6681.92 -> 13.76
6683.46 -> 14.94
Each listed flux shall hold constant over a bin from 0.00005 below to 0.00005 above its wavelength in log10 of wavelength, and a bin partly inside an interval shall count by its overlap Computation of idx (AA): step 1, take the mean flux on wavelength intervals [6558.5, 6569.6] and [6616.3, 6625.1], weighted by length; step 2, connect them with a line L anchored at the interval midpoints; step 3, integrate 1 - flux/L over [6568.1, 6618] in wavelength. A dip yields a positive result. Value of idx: -1.9 AA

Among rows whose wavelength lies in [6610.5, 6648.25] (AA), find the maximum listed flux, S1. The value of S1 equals 15.98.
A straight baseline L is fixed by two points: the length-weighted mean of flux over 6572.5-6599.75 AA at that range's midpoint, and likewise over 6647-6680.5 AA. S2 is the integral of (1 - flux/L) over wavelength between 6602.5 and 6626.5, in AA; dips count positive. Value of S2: -0.27 AA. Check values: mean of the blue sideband 14.9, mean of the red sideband 15.1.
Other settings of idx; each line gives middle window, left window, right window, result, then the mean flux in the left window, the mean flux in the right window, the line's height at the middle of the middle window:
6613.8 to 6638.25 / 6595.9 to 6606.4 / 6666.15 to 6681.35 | -0.46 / 15.1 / 14.9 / 15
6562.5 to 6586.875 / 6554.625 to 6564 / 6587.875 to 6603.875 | 1.78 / 15.2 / 15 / 15.1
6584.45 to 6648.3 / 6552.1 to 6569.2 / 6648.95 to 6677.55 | -1.75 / 14.1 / 15.2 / 14.7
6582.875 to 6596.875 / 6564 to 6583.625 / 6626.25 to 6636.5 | -0.77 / 13.8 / 15.3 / 14.2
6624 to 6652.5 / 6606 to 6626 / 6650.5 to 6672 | 0.12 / 15.1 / 15.3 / 15.2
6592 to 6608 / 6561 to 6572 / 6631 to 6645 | -1.18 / 13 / 15.2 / 14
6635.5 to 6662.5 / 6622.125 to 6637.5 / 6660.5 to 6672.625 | 0.09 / 15.3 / 15.2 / 15.2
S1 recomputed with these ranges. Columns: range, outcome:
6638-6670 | 16.11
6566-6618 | 15.91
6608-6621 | 15.63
